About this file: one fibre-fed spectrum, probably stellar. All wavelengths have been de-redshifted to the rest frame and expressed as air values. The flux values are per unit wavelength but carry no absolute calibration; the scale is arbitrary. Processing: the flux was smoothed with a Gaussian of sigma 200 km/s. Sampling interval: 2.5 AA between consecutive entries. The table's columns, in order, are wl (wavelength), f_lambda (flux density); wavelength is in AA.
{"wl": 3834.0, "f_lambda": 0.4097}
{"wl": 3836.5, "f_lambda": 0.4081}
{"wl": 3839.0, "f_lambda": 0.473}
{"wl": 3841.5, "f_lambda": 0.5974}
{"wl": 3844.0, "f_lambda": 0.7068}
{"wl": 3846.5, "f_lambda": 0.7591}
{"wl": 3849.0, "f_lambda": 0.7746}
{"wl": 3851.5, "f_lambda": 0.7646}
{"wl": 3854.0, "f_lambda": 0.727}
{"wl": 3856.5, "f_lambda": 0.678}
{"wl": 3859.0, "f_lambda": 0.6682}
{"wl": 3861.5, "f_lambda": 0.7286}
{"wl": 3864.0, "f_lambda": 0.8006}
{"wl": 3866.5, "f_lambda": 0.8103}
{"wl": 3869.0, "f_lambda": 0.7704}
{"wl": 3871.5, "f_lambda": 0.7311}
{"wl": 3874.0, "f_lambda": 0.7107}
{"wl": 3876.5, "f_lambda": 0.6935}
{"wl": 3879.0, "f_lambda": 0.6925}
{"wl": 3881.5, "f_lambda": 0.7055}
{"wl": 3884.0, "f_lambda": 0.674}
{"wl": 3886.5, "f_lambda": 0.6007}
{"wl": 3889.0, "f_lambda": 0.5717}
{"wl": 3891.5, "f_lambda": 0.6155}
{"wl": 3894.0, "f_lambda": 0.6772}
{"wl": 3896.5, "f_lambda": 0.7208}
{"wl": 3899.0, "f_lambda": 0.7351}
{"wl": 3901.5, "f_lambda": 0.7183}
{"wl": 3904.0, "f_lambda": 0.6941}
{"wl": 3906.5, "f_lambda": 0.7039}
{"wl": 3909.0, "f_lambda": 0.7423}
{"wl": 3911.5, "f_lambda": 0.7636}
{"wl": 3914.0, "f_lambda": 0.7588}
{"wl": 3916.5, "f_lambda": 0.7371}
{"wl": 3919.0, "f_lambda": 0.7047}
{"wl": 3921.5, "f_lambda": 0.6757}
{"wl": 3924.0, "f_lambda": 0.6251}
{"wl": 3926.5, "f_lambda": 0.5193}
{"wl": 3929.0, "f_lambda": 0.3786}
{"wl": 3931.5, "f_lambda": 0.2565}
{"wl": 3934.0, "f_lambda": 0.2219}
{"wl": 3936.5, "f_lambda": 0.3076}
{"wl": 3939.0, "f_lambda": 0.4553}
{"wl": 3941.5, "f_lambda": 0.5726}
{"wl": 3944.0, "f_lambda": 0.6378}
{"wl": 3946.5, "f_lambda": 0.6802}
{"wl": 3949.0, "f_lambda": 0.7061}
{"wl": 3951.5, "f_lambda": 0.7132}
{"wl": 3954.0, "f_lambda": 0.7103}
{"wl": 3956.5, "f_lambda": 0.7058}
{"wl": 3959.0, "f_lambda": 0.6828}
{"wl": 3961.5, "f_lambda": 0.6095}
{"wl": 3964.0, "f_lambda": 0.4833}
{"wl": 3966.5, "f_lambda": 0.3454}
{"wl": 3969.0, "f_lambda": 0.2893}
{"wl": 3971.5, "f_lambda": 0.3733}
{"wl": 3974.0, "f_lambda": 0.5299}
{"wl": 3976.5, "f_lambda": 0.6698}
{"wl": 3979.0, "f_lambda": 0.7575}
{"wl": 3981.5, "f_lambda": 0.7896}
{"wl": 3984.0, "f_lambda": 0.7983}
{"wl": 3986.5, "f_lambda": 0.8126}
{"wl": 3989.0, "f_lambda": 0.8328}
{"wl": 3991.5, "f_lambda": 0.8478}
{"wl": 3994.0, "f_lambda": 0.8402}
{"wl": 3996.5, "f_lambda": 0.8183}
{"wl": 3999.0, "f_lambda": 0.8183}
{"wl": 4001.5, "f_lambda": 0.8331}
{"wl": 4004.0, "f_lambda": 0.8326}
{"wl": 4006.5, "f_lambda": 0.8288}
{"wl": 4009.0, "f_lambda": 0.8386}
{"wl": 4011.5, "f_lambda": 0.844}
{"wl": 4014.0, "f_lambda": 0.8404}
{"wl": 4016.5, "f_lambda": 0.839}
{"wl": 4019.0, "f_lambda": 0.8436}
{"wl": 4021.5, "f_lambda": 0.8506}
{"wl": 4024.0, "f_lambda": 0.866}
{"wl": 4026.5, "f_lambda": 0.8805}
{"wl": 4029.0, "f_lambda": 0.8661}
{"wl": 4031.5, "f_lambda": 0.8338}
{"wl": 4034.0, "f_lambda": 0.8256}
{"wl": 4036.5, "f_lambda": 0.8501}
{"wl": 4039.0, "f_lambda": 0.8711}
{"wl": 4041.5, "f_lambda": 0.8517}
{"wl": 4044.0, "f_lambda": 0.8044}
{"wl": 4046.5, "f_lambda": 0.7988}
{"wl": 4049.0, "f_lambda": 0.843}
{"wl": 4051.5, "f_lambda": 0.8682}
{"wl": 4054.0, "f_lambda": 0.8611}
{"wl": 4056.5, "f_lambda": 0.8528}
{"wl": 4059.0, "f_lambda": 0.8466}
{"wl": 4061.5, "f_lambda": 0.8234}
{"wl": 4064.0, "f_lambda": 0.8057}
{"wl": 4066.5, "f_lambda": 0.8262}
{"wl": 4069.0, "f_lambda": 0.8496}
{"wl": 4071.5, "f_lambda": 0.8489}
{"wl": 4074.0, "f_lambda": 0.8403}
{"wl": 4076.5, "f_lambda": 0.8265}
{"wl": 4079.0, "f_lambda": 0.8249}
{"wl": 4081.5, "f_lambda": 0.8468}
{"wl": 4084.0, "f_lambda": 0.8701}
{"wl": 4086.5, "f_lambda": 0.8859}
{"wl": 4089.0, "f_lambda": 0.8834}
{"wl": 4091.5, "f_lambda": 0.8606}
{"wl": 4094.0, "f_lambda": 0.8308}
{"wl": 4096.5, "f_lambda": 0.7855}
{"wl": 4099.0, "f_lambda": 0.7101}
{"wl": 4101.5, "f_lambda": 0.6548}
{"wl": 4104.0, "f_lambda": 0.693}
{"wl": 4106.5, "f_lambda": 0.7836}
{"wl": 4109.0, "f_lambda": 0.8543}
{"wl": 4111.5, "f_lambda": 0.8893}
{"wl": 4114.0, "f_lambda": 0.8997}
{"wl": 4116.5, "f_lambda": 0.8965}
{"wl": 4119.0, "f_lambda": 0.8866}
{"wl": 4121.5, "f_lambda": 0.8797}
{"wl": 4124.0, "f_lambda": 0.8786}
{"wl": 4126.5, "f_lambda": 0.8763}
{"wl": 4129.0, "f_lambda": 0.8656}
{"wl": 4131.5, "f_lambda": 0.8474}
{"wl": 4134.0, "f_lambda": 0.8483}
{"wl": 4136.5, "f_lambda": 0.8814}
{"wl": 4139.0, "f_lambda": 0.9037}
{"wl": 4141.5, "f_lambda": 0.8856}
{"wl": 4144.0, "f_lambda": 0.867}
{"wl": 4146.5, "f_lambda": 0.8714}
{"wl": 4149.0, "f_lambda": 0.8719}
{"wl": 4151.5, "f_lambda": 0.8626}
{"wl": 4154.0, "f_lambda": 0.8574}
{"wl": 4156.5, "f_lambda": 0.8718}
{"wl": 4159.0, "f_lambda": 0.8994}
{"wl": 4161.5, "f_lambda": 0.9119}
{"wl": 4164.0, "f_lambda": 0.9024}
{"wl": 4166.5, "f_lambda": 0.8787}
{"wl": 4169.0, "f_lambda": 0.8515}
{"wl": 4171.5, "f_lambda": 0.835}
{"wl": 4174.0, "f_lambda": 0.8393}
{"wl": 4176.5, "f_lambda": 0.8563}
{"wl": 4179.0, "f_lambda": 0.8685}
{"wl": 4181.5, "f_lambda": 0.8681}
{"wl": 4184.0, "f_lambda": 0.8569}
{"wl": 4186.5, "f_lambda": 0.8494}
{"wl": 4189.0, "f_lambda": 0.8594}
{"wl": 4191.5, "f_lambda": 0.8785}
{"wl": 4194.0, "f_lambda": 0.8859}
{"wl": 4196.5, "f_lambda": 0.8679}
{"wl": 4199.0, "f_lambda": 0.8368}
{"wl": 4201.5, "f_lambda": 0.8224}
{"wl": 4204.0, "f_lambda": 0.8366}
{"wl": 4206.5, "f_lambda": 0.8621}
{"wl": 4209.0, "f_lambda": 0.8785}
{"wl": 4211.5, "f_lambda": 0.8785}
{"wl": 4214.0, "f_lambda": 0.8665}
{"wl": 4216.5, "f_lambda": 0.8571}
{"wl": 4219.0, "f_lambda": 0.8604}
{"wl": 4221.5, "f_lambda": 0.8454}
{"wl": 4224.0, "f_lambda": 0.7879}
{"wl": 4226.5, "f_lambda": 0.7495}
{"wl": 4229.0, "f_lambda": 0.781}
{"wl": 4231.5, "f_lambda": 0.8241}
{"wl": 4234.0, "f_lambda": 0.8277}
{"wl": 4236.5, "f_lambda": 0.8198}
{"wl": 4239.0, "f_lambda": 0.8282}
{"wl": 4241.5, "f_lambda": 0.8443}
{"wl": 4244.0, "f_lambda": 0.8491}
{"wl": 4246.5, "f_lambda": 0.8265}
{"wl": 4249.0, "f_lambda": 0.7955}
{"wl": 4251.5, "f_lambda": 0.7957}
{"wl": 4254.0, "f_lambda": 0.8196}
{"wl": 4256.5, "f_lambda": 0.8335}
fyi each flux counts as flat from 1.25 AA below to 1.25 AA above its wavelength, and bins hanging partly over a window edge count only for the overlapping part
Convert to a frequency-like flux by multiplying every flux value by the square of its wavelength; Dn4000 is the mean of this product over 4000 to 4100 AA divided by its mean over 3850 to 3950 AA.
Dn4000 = 1.4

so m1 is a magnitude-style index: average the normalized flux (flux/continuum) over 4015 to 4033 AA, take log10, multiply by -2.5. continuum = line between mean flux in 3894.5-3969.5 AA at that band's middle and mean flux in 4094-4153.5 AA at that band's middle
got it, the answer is -0.19 mag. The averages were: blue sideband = 0.599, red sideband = 0.843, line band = 0.854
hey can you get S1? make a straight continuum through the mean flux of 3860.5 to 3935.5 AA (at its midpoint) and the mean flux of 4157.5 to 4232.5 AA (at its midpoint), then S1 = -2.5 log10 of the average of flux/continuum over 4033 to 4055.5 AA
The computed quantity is -0.12 mag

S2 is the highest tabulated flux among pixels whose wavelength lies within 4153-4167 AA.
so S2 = 0.9119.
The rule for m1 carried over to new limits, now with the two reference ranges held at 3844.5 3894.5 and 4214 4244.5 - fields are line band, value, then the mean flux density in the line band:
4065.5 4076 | -0.091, 0.841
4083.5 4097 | -0.101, 0.855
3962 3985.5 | 0.298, 0.564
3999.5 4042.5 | -0.121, 0.846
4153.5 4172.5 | -0.097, 0.877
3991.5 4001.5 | -0.111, 0.829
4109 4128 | -0.125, 0.884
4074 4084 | -0.084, 0.838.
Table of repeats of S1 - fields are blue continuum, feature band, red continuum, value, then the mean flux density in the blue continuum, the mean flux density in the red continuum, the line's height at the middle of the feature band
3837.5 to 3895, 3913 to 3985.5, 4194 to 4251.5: 0.25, 0.691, 0.834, 0.725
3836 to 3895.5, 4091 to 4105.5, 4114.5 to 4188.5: 0.12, 0.684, 0.872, 0.837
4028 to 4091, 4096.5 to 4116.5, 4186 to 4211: 0.08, 0.844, 0.859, 0.849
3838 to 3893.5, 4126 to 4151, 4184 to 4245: -0.08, 0.694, 0.842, 0.81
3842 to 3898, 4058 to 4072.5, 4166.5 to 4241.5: -0.06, 0.707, 0.845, 0.787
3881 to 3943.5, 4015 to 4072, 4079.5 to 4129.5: -0.11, 0.605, 0.836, 0.763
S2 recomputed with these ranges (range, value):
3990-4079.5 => 0.8805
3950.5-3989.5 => 0.8328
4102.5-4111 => 0.8543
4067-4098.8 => 0.8859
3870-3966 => 0.7636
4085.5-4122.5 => 0.8997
